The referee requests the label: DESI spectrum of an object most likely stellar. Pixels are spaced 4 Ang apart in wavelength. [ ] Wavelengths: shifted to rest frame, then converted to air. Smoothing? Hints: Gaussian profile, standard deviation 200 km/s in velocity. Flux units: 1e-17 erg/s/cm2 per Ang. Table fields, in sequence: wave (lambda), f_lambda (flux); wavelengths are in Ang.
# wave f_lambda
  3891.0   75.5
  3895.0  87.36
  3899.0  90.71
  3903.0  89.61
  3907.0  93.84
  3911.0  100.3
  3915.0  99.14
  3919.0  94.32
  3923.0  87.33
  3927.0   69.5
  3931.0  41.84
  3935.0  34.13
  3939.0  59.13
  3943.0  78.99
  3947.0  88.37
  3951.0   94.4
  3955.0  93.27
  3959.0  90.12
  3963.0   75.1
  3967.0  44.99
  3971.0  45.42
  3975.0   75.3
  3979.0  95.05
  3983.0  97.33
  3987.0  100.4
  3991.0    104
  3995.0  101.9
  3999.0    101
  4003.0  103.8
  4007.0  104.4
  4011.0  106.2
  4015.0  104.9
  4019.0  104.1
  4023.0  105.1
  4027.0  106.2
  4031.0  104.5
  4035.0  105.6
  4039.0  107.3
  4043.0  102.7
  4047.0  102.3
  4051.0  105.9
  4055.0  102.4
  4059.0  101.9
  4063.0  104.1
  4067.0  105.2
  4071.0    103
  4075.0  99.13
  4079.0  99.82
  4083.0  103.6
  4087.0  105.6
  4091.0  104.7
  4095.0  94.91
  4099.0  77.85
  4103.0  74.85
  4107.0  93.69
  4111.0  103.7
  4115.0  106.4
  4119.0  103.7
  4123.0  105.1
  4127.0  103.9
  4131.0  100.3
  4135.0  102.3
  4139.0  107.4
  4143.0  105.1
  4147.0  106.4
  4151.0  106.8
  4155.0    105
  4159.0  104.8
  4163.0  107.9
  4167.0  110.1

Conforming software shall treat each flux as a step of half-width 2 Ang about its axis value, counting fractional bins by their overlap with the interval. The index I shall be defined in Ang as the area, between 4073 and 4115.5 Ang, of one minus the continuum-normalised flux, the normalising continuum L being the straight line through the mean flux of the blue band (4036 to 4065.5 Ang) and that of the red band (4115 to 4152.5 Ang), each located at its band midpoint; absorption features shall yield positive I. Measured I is 3.2 Ang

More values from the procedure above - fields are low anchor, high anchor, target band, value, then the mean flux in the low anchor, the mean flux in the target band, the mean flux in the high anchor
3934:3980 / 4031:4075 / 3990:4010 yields -3.7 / 73.2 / 103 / 104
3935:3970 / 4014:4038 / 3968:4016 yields -1.1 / 74.6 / 93.7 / 105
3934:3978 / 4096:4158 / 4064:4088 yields -2.8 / 72.2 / 103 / 100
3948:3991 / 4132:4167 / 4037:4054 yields -2.2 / 82.4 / 104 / 106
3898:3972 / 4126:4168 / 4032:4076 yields -5.0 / 77.6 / 104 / 105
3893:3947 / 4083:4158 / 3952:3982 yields 3.1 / 79.3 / 75.6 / 101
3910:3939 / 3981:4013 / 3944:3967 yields 0.3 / 73.2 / 84.1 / 102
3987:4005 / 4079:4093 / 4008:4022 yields -0.3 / 102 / 105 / 104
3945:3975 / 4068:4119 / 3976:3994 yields -4.0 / 75.9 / 98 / 97.7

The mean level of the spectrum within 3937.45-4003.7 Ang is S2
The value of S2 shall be 85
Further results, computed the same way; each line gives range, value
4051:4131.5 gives 99.8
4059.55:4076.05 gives 103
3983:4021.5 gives 103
